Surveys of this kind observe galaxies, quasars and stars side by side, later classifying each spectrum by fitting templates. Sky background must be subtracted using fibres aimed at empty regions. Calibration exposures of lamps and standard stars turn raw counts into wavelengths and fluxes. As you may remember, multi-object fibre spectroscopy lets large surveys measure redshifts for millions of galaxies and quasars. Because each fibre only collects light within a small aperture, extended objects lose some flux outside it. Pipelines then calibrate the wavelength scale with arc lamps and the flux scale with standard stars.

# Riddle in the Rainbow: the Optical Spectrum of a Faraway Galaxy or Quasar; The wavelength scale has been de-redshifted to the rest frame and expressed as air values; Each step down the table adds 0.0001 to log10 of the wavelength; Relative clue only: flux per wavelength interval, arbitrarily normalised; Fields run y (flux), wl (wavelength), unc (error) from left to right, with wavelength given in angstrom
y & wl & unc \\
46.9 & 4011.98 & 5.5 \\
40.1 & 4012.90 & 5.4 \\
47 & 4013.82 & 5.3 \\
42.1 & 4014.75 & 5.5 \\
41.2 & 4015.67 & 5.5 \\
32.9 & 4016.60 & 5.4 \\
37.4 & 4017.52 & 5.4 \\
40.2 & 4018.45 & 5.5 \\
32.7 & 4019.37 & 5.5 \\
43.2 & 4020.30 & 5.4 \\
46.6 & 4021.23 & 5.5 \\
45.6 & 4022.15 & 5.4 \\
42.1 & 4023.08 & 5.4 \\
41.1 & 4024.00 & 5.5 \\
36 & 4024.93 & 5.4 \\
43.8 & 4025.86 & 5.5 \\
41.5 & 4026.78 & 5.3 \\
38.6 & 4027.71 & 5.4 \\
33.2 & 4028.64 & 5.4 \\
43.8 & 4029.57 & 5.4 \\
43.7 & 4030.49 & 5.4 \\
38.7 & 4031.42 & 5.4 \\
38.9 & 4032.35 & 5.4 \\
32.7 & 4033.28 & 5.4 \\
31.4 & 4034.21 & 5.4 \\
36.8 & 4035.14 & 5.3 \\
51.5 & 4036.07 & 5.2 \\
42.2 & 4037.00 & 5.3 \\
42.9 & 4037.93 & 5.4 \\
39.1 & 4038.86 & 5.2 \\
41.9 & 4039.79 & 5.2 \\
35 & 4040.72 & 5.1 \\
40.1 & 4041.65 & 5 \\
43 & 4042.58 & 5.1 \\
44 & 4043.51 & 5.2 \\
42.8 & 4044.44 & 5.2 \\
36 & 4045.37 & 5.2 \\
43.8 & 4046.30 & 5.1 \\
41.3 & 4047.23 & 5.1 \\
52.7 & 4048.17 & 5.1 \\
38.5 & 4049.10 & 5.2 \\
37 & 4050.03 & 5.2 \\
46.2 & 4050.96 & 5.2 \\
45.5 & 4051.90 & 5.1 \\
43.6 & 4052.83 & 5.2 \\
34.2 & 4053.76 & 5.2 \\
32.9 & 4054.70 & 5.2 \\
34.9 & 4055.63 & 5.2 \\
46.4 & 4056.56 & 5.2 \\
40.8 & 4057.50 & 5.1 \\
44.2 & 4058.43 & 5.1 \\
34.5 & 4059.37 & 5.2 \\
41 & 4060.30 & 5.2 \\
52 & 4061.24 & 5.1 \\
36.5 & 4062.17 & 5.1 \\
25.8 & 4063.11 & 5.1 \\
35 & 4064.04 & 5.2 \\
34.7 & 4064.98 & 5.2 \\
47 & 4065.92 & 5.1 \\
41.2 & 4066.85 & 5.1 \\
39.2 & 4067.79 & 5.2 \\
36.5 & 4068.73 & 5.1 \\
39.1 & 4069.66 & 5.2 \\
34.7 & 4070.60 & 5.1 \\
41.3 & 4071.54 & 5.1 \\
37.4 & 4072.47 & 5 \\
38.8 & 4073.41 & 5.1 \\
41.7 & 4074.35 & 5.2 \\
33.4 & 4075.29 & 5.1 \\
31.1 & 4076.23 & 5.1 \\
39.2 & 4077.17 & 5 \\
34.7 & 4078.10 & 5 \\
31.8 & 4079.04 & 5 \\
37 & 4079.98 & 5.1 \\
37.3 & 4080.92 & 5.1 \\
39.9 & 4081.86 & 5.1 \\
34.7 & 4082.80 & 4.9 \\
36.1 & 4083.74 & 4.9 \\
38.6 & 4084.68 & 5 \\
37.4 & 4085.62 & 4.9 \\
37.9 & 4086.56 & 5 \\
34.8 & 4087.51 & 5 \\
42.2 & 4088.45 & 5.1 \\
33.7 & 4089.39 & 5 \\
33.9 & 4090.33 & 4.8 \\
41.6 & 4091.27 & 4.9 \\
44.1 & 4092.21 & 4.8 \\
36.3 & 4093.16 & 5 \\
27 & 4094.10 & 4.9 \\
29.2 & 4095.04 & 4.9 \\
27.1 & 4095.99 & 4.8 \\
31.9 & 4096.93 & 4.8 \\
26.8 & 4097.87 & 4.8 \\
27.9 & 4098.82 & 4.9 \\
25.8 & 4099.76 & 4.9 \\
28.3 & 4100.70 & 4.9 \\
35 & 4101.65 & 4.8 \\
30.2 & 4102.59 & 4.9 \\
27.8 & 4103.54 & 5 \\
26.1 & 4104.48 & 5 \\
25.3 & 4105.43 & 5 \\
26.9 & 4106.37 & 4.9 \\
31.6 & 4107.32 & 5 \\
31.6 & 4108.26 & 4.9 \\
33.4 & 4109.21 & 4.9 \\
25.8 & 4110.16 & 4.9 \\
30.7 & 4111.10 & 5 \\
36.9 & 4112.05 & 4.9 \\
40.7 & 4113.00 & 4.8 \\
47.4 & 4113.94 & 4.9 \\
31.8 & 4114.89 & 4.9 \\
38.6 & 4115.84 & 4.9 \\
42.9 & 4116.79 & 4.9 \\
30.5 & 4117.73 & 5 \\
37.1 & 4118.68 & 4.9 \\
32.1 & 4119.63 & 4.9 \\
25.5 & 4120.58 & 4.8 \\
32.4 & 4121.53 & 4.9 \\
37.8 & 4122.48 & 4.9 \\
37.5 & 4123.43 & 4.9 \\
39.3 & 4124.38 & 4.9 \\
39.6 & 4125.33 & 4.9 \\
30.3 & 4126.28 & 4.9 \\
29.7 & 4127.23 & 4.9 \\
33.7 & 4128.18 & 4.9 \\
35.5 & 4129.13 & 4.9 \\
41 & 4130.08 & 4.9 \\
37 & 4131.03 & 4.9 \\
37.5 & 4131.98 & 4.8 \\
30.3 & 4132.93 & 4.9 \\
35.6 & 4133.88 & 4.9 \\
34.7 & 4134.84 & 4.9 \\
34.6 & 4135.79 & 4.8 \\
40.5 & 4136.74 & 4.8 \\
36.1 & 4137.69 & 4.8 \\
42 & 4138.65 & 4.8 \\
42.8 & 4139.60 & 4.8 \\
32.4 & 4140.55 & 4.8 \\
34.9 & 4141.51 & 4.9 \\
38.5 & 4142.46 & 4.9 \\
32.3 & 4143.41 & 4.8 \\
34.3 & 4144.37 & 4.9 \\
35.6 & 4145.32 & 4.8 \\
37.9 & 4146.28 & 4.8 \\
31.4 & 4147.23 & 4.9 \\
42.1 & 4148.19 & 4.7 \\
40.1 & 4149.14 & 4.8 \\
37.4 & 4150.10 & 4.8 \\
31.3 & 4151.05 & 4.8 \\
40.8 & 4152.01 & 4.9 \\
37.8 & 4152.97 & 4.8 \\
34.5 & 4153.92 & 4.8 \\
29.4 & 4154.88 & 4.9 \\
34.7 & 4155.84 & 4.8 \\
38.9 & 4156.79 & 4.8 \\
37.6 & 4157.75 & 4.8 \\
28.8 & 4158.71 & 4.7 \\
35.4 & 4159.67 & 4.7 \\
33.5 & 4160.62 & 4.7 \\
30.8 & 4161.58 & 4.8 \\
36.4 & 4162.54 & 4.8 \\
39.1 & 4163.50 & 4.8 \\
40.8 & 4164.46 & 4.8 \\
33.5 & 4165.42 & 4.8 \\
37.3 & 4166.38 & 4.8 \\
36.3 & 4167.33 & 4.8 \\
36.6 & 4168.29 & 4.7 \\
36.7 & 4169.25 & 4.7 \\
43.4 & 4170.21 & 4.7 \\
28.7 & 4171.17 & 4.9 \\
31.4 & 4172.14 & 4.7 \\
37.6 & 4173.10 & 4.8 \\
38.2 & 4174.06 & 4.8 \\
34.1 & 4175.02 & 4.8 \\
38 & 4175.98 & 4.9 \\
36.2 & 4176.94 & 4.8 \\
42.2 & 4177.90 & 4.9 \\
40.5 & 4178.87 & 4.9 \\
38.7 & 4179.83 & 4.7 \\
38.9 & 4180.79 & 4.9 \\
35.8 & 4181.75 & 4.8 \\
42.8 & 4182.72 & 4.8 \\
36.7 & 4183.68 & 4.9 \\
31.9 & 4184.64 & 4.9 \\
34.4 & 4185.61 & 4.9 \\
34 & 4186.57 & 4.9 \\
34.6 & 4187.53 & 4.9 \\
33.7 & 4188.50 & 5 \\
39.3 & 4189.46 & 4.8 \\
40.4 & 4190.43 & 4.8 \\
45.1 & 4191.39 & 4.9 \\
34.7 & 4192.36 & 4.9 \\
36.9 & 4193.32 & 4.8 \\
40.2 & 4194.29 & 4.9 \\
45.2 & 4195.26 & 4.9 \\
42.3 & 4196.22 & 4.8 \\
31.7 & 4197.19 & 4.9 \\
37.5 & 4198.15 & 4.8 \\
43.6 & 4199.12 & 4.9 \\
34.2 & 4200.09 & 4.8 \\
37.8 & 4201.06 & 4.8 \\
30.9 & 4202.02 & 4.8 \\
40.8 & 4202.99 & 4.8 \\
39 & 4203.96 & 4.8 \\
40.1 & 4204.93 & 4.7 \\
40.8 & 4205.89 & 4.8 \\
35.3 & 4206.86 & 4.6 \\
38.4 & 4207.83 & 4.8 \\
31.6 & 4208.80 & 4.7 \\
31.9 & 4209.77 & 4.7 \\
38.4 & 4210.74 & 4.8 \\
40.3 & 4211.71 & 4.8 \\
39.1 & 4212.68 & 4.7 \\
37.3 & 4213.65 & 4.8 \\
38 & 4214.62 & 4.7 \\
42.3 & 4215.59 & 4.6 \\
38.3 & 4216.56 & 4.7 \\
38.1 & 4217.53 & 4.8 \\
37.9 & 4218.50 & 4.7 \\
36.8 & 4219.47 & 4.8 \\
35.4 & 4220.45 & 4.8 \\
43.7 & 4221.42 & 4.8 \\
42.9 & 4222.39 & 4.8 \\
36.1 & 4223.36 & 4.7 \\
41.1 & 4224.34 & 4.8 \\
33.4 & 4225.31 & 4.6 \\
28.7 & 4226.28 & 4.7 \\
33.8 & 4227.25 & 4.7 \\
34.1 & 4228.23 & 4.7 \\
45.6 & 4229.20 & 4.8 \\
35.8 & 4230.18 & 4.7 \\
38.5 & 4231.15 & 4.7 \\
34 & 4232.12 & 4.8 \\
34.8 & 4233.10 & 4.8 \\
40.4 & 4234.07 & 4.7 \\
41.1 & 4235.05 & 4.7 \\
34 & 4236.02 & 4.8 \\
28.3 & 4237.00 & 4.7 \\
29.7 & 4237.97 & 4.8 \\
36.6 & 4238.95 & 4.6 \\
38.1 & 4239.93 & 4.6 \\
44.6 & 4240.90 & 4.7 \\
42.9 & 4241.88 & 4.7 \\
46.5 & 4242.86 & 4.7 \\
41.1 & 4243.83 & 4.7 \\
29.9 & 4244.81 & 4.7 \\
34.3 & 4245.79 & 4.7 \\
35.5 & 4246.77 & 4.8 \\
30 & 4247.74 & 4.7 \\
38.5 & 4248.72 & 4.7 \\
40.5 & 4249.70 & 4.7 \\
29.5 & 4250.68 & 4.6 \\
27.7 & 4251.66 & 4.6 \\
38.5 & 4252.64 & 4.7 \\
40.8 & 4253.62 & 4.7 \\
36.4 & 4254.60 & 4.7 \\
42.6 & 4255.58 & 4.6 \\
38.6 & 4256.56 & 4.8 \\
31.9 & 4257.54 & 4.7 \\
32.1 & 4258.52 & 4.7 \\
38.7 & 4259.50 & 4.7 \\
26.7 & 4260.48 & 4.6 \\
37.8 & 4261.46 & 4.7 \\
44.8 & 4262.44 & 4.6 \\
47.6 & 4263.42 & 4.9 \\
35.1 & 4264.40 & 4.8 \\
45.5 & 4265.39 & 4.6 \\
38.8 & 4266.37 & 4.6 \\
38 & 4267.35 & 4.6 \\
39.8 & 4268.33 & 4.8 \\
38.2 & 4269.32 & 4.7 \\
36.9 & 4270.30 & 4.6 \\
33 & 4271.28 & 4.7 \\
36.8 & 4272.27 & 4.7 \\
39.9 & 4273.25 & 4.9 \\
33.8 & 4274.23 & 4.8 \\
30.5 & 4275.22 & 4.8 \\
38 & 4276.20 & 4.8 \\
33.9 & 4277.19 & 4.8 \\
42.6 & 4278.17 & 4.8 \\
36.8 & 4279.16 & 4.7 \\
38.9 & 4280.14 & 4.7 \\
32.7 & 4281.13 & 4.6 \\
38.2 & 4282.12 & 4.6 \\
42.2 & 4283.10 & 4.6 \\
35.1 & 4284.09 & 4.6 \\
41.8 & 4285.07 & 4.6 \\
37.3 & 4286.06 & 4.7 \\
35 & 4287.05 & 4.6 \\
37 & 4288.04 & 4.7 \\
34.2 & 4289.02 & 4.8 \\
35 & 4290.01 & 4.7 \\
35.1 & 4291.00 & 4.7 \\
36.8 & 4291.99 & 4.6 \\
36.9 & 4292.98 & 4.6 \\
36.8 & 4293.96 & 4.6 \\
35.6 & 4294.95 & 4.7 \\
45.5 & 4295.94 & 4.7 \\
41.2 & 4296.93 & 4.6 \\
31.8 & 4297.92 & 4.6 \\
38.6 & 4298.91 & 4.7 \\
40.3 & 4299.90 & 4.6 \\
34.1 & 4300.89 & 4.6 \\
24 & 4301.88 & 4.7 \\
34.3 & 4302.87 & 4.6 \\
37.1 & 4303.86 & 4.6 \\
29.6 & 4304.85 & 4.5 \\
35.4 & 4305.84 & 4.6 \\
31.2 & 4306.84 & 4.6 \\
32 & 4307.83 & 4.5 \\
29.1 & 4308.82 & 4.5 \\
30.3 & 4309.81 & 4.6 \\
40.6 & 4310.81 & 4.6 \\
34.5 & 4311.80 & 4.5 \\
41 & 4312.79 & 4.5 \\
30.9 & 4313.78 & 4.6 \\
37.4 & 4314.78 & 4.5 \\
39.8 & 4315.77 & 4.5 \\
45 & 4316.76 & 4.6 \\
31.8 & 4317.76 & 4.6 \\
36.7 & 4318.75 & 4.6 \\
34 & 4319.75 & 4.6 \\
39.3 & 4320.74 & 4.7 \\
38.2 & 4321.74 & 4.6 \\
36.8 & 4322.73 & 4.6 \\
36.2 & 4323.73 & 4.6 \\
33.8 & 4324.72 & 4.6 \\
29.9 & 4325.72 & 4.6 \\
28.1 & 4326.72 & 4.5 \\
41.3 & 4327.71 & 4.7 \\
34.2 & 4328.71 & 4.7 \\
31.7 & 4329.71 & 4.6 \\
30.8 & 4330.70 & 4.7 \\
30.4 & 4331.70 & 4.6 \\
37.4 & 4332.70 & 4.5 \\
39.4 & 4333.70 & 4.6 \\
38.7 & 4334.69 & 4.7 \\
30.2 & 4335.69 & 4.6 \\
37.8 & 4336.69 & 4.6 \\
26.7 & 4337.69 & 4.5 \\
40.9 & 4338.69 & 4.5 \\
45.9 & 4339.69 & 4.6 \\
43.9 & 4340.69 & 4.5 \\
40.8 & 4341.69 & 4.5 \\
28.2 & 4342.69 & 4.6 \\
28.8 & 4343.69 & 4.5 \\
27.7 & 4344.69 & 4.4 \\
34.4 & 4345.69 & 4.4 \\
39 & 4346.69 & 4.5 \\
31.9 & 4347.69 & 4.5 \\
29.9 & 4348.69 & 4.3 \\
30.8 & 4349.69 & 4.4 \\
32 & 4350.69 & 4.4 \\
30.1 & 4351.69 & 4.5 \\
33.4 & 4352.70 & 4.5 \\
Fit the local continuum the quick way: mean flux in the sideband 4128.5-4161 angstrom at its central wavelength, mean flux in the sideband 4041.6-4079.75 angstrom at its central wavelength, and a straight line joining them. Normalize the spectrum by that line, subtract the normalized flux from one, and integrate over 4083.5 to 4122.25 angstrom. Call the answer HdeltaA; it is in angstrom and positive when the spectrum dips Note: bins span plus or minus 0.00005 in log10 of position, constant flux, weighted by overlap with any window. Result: 4.6 angstrom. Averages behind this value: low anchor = 39.4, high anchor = 36.1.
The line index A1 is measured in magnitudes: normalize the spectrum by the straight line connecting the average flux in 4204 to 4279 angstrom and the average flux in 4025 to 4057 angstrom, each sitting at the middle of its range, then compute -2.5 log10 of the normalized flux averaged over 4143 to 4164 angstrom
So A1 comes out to 0.09 mag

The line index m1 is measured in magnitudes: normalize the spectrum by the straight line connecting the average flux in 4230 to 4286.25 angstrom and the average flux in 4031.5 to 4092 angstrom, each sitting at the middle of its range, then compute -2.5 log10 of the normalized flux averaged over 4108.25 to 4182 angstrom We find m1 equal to 0.06 mag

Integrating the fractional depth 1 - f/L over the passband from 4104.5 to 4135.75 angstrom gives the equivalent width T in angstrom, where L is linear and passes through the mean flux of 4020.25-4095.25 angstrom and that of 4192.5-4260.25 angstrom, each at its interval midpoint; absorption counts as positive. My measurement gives 3.35 angstrom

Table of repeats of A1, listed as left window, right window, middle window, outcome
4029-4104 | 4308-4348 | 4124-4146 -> 0.031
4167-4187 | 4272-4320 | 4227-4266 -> -0.021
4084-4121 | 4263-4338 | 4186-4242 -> -0.083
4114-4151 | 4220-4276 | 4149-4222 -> -0.020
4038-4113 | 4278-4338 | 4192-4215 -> -0.051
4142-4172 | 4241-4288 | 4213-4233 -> -0.024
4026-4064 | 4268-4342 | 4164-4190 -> 0.039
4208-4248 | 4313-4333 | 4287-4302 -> -0.019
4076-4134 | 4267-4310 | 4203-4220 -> -0.082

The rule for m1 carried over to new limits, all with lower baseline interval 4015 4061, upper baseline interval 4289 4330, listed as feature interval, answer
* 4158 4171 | 0.06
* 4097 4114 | 0.27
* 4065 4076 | 0.03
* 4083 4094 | 0.06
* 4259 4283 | -0.05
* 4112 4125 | 0.07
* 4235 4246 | -0.01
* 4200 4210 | 0.02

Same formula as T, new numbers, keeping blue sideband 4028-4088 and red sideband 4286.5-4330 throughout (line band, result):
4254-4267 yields -0.76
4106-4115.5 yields 1.11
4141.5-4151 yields 0.37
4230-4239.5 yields 0.31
